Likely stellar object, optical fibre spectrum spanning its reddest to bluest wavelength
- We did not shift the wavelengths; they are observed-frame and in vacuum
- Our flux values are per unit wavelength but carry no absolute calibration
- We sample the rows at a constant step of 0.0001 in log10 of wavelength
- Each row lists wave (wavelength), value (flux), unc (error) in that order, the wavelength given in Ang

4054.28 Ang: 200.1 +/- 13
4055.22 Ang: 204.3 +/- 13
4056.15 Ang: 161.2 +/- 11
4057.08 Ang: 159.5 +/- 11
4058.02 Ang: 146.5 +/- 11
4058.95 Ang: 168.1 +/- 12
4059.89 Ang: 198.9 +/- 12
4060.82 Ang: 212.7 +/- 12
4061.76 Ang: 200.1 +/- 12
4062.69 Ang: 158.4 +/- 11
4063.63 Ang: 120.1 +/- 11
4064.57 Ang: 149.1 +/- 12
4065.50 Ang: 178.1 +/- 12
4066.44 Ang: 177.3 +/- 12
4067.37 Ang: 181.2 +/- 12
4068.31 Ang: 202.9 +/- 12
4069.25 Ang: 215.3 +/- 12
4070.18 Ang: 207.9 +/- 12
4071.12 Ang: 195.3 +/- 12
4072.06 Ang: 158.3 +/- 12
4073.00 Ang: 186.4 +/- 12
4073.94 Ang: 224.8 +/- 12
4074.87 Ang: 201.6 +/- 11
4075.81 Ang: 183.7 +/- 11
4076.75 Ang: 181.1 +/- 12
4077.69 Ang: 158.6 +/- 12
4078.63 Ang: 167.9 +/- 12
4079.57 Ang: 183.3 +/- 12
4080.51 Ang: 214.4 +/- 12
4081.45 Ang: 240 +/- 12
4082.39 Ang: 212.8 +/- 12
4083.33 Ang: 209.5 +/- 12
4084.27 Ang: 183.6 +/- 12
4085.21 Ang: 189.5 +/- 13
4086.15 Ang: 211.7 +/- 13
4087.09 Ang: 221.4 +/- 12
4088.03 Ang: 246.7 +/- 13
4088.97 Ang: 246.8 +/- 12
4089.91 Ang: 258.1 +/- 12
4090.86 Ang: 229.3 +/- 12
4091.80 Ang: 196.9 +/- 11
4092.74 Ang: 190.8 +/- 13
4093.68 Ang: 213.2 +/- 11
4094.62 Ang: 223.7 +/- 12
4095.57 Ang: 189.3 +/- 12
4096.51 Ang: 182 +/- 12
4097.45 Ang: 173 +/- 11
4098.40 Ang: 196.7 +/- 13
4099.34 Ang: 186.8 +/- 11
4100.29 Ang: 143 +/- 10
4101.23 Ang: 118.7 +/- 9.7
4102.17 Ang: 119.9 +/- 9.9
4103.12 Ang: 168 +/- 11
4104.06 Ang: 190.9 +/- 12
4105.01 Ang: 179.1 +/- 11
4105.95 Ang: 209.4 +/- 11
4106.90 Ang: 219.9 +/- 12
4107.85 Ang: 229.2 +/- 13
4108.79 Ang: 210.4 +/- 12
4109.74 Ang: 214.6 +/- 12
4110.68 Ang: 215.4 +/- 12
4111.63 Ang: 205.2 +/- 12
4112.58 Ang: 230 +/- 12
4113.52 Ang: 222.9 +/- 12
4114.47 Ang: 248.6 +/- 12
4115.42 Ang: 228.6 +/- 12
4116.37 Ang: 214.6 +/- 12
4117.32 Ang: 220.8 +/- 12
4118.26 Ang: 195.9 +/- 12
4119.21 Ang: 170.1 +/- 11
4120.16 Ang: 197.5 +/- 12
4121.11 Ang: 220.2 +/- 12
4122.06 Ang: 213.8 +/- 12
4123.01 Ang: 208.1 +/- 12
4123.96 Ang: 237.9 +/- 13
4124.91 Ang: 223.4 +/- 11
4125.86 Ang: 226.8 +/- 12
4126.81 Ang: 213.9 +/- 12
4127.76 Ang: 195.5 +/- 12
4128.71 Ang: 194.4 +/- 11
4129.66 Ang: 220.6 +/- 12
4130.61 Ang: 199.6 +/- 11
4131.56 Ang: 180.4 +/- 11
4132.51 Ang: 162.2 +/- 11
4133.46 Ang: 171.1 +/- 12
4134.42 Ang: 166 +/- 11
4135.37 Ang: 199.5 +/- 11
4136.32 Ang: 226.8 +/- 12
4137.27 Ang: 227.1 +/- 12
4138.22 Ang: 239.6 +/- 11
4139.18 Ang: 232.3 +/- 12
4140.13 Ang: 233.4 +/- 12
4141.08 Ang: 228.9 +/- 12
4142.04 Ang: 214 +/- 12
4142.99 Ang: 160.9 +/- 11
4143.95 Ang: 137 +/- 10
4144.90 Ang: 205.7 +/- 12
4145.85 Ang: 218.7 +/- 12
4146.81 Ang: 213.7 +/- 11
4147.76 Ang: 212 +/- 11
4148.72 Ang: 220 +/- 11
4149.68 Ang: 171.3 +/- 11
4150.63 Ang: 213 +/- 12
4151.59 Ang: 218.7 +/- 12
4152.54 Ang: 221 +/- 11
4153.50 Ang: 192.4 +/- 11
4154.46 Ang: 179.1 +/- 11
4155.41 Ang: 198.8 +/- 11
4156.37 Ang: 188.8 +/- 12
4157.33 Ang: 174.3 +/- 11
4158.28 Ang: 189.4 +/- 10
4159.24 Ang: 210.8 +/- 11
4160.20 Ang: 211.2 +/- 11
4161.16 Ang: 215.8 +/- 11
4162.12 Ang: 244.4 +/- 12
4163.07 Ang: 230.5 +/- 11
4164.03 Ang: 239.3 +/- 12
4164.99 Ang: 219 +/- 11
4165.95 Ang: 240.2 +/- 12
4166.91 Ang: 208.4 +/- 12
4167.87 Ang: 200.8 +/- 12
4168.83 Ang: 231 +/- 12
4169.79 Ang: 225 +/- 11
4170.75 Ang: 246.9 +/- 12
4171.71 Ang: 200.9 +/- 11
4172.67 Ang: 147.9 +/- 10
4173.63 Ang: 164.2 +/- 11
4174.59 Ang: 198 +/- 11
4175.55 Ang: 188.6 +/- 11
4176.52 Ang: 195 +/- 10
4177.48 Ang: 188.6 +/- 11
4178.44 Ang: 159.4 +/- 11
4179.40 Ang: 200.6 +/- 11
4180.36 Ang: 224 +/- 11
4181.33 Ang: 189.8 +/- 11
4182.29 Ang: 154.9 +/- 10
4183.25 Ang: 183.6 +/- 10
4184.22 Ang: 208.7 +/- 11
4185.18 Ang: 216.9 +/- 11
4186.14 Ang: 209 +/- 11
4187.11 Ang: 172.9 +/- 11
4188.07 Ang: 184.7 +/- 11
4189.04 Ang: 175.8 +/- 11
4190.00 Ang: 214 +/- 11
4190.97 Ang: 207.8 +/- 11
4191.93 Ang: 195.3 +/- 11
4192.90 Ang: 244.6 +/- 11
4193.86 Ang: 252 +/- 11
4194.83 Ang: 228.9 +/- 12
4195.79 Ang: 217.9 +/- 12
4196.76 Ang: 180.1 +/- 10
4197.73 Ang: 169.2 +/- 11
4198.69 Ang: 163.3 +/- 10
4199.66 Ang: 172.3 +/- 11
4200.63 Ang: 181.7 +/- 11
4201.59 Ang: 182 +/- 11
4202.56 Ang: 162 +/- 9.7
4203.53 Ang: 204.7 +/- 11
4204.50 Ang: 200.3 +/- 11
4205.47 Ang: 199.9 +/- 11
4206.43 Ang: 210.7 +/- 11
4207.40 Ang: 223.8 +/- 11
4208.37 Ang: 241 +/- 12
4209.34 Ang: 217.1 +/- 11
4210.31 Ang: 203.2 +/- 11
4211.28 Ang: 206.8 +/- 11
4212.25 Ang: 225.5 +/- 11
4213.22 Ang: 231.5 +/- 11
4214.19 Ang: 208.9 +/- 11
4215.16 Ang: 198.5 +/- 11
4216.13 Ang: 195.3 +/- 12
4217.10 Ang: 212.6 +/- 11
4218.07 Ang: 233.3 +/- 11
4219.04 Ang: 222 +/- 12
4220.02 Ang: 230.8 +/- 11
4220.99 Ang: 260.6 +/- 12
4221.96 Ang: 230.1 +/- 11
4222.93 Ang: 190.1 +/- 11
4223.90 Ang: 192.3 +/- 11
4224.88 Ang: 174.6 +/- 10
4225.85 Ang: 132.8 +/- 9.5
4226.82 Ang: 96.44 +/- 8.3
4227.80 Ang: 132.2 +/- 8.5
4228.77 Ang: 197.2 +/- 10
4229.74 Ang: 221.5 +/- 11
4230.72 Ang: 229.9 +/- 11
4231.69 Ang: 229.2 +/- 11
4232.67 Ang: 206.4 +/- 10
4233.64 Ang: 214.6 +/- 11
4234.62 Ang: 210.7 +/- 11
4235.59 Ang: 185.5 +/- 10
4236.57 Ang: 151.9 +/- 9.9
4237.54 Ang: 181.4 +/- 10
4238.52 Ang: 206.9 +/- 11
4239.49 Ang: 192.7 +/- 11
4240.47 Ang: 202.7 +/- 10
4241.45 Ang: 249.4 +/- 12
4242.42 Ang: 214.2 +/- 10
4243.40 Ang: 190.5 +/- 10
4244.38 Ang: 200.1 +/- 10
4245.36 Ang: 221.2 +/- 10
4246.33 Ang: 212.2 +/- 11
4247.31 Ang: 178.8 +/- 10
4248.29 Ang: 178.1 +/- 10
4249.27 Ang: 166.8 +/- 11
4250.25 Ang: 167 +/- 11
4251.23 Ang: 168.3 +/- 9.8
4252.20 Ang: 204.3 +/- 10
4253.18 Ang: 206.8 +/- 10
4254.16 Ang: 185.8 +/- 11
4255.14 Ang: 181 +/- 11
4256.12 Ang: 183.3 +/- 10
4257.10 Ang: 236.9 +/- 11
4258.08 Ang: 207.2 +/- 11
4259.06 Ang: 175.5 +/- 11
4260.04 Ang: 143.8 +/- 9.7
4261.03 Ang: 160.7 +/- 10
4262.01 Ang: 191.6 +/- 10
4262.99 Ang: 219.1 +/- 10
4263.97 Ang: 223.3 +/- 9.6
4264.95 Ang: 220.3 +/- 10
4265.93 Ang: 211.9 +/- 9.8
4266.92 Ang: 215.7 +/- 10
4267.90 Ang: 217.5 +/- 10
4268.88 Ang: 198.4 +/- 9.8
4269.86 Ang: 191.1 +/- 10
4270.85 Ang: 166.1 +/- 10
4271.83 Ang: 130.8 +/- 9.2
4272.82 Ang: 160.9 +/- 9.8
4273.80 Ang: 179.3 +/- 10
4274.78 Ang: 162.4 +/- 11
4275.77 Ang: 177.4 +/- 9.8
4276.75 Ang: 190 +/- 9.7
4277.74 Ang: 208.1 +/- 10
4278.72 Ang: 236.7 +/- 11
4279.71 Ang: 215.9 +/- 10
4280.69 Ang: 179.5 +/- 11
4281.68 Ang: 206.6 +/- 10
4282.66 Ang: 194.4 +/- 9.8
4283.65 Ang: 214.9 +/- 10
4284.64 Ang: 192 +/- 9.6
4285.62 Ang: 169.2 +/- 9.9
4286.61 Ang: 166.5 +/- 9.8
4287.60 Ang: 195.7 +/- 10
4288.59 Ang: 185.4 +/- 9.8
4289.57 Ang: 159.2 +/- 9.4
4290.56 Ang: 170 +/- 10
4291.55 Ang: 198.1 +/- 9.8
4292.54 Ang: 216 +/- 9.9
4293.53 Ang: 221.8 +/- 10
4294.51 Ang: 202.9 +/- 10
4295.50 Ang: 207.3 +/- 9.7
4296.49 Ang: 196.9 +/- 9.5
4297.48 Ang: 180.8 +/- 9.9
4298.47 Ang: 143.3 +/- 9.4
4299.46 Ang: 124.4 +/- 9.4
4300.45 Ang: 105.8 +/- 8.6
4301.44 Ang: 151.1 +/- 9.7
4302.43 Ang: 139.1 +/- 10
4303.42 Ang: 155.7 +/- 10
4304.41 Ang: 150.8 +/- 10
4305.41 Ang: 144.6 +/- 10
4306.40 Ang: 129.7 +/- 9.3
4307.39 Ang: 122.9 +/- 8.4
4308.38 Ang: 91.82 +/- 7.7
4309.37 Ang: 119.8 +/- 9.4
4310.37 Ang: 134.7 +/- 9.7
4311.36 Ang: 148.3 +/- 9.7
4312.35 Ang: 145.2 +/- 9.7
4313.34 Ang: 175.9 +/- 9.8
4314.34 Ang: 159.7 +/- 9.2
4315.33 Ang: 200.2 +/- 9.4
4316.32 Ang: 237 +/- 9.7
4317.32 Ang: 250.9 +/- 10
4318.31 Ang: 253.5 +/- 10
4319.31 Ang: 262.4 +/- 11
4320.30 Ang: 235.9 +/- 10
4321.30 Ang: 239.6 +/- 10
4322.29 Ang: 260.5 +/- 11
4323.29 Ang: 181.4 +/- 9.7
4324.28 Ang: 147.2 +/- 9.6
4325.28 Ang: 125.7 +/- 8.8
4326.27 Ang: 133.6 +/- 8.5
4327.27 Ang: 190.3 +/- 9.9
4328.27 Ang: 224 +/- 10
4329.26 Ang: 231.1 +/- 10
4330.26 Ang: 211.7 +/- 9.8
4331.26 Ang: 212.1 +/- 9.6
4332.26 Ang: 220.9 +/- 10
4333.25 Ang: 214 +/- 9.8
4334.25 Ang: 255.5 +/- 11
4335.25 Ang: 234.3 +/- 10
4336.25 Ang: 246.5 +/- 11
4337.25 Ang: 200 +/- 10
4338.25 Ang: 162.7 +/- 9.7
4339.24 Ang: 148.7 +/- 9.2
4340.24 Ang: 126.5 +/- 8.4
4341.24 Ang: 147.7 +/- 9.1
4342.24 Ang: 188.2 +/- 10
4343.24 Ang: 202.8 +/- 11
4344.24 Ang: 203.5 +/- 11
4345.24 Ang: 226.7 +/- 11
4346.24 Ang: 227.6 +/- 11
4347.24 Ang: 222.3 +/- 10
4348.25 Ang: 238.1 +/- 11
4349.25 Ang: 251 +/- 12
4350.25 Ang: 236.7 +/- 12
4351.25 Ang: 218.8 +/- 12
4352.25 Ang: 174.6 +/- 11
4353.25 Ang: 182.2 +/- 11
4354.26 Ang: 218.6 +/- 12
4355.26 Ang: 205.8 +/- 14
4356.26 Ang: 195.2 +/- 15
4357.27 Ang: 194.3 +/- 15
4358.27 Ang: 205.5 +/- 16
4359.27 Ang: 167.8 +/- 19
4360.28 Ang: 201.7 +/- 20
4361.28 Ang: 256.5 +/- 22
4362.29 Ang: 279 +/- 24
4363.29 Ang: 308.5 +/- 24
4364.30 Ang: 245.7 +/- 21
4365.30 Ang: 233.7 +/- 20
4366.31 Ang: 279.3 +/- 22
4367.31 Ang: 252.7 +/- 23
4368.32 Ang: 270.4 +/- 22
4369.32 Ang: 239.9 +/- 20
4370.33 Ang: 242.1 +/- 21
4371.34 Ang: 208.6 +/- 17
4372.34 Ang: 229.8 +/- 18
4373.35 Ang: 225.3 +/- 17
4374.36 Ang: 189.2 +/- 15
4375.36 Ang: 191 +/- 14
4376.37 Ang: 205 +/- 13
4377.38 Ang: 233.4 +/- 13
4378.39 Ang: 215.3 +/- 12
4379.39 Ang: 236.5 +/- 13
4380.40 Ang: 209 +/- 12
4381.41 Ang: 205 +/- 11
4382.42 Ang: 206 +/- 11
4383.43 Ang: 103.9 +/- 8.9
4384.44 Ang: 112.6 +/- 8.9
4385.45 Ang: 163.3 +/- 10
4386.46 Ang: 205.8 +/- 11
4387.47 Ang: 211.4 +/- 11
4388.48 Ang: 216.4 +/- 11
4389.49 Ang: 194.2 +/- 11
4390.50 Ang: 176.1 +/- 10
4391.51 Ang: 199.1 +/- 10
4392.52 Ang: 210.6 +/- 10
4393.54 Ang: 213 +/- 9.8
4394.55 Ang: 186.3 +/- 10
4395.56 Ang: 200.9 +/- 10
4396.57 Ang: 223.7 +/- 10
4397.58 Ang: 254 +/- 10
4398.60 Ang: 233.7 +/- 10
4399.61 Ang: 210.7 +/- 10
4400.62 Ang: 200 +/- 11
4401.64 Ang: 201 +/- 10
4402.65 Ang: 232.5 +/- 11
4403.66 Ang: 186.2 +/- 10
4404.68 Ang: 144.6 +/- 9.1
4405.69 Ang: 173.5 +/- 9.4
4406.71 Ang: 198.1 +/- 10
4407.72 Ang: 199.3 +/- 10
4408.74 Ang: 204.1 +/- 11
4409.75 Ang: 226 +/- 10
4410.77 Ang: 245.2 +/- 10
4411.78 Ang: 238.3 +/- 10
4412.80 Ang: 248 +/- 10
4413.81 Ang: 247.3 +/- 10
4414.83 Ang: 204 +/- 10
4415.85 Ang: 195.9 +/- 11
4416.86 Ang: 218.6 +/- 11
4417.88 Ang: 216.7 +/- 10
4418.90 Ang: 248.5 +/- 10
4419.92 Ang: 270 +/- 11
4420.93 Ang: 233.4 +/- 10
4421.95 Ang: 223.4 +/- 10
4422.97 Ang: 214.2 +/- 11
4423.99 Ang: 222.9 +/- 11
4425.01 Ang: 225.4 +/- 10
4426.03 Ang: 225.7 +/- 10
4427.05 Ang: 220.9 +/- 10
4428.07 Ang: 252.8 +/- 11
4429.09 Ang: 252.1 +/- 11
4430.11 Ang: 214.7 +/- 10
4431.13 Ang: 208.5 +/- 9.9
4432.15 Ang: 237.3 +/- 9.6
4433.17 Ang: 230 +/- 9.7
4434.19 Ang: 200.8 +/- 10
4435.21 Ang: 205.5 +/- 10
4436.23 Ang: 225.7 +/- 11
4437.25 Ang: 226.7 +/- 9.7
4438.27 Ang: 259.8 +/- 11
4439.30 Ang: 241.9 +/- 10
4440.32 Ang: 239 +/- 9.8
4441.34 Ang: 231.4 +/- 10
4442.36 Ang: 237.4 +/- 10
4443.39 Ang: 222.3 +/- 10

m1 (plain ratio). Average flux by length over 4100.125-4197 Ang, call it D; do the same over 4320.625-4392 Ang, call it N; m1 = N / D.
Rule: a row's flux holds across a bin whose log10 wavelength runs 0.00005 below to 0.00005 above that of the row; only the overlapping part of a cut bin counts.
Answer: 1.03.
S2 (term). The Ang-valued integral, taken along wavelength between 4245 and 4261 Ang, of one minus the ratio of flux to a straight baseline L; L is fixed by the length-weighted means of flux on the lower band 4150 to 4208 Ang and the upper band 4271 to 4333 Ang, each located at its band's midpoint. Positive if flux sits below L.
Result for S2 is 0.2 Ang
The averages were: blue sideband 201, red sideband 182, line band 187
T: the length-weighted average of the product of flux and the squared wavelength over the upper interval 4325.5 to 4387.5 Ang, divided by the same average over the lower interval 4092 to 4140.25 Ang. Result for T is 1.17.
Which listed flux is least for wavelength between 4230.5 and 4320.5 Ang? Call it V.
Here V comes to 91.82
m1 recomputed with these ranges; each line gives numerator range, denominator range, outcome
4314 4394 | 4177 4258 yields 1.06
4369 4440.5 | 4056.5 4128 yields 1.08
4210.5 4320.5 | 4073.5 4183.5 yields 0.93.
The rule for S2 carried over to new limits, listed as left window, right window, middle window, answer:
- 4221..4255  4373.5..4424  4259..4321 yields 4.98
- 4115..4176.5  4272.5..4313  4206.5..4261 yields -4.13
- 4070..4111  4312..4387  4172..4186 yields 0.95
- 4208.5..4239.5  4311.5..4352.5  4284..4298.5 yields 1.07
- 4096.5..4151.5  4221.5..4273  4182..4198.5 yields -0.38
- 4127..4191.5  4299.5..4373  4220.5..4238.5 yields 0.87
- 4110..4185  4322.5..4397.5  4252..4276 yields 1.96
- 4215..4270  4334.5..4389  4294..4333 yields 5.19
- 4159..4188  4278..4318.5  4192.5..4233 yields -1.62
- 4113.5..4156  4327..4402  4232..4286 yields 3.94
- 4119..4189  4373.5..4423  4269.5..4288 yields 1.74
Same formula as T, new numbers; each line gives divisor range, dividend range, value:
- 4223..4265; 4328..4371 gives 1.20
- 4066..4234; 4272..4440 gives 1.11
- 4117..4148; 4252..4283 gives 1.00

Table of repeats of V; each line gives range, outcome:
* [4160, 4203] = 147.9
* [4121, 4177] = 137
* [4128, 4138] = 162.2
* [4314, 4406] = 103.9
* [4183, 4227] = 96.44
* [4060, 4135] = 118.7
